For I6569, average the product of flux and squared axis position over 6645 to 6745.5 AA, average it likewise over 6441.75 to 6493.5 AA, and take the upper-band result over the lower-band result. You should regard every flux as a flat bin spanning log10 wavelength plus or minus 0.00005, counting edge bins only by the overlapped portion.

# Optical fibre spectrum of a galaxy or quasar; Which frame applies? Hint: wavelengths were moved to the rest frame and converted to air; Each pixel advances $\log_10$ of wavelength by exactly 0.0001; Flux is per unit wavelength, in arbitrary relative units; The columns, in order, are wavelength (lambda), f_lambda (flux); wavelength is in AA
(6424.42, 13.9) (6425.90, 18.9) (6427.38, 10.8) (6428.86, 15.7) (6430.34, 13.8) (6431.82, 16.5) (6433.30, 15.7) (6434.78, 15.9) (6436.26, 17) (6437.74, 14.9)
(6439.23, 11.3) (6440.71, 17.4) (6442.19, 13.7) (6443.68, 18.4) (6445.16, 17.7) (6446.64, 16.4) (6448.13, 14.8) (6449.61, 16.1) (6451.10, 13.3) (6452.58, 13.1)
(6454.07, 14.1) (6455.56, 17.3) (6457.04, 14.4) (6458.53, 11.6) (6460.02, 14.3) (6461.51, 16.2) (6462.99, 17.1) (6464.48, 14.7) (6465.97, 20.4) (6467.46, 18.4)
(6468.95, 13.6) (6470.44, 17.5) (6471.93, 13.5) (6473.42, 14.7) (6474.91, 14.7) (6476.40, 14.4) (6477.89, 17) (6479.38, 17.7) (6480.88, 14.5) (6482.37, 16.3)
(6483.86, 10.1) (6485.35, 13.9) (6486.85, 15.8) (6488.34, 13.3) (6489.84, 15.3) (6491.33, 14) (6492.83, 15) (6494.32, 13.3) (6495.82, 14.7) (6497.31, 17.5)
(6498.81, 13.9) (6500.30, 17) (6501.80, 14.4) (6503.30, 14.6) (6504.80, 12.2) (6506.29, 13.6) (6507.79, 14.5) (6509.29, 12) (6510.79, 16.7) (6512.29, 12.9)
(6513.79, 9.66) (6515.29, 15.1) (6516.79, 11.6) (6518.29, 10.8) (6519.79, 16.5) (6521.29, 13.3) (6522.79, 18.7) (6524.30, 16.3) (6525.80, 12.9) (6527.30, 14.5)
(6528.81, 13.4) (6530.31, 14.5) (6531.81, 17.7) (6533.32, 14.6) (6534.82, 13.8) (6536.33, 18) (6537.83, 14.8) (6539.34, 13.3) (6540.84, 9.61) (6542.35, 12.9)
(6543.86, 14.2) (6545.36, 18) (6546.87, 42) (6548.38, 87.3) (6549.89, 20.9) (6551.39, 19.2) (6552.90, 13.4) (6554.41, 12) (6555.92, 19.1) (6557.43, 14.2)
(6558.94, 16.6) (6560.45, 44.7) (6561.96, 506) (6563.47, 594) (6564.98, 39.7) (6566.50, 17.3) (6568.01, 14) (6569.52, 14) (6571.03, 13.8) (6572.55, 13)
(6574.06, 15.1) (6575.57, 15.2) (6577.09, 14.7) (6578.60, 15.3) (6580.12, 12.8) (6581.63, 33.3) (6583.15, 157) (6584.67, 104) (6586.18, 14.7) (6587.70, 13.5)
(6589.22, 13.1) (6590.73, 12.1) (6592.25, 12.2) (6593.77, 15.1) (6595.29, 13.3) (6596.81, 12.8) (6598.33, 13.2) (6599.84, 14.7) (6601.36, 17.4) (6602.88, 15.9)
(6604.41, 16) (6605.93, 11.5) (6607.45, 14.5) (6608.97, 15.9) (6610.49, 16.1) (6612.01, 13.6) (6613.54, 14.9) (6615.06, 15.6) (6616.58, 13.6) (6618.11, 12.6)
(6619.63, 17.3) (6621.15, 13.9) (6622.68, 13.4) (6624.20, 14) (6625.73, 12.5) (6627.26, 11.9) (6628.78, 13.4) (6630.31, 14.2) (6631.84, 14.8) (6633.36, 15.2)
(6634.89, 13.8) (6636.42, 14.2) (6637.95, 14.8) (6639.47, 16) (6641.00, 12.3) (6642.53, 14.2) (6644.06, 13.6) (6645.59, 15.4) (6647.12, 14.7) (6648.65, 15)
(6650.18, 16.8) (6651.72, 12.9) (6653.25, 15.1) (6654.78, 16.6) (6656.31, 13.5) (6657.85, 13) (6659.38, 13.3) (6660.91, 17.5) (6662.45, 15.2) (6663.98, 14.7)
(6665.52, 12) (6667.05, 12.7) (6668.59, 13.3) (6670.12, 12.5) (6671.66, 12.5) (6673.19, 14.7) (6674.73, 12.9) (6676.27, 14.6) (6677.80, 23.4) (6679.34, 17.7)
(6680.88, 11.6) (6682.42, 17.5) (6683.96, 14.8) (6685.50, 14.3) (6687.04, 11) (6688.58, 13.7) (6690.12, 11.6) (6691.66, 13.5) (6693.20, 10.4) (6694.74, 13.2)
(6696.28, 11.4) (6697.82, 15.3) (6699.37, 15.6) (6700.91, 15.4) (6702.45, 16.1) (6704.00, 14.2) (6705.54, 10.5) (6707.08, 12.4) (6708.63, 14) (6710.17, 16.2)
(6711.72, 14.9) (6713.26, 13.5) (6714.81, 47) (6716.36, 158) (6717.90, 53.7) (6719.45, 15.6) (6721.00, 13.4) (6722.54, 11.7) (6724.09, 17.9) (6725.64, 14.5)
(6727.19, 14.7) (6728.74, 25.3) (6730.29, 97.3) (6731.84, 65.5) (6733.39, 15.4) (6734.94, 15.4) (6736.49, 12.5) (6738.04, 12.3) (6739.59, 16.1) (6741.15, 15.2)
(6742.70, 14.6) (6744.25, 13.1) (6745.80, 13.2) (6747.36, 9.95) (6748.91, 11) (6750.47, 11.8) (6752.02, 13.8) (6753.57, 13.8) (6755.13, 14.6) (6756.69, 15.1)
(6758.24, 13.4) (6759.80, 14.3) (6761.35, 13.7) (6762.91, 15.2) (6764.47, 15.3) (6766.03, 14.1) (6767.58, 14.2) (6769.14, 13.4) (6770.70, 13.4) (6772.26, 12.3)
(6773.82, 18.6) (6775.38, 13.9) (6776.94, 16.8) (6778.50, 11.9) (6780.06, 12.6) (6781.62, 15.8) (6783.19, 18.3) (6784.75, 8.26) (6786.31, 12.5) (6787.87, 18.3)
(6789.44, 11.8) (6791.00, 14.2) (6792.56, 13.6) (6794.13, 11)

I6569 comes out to 1.4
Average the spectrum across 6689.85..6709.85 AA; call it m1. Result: 13.5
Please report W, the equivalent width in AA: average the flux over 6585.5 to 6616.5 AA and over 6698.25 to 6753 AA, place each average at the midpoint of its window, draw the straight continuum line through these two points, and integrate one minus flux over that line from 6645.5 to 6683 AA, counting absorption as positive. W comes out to 8.88 AA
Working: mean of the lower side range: 14.3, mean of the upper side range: 24.2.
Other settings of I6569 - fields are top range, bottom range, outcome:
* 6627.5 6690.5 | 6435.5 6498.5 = 1.00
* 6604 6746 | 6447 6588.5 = 0.62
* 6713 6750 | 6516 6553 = 1.62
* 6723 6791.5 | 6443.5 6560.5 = 1.14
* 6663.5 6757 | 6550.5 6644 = 0.57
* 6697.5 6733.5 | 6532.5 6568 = 0.47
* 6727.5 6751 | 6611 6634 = 1.70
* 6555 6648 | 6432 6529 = 2.55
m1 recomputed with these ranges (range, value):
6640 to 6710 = 14.2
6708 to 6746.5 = 28.9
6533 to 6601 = 47.4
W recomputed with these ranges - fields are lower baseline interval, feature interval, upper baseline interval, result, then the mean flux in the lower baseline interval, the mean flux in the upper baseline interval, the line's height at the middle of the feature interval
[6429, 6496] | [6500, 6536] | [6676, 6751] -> 5.2 AA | 15.2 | 21.6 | 16.6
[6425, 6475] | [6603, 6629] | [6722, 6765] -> 4.9 AA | 15.4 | 19.2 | 17.6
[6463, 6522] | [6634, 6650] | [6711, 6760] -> 5.1 AA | 14.6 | 25.4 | 21.2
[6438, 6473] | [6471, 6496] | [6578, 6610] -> 4.2 AA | 15.4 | 26.1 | 17.6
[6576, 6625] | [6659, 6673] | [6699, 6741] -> 6.3 AA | 22.1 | 27.7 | 25.1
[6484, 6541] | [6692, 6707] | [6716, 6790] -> 4.2 AA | 14.3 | 20.1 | 18.8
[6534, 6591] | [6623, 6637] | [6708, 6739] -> 9.7 AA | 53.9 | 32.4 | 44.9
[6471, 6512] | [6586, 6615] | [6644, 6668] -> 0.6 AA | 14.6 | 14.5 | 14.5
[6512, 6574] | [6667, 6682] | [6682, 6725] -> 6.4 AA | 44.6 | 21.7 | 25.8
